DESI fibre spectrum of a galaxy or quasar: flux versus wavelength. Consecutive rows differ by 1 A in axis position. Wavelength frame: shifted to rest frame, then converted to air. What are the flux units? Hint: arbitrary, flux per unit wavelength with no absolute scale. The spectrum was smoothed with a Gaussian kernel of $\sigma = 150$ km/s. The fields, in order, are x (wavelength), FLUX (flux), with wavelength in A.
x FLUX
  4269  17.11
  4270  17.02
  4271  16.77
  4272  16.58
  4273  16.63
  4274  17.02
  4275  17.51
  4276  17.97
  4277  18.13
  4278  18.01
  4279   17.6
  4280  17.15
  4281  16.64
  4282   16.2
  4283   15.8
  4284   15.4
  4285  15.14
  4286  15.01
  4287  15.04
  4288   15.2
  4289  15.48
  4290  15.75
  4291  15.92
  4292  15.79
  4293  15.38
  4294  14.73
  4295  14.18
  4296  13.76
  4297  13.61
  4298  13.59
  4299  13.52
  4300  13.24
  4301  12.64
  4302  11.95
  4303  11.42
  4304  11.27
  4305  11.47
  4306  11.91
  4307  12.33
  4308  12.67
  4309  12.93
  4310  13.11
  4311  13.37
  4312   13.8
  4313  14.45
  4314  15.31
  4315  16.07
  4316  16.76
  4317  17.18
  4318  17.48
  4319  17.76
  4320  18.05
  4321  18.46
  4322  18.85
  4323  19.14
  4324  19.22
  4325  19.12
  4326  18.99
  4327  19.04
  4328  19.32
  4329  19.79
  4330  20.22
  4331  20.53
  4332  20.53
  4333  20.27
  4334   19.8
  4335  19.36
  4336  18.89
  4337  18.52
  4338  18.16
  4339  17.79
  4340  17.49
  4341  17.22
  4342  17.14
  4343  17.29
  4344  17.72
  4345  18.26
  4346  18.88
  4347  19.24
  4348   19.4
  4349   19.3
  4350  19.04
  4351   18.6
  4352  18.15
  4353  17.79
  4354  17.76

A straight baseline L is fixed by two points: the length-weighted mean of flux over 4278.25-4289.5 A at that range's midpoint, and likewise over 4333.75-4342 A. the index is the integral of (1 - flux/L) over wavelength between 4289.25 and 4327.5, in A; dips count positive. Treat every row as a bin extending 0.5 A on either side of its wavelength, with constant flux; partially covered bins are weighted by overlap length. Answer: 4.3 A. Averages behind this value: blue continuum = 15.9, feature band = 15.1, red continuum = 18.3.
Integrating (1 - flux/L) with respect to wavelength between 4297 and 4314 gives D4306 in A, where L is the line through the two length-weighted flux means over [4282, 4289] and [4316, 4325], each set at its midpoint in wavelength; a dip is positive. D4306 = 4.2 A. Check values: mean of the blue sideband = 15.3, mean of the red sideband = 18.2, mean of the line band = 12.8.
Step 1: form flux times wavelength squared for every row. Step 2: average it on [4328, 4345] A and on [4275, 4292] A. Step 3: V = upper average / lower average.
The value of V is 1.2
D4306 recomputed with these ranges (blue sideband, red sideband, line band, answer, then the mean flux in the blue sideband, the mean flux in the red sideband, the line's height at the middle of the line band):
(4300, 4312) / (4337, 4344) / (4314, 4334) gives -4.8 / 12.4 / 17.6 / 15.1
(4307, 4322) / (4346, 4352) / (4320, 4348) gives -2.3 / 15.5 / 19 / 17.5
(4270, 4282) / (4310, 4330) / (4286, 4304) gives 3.3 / 17.2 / 17.4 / 17.3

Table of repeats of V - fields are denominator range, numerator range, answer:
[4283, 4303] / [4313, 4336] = 1.31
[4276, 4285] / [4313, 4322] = 1.03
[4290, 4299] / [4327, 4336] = 1.38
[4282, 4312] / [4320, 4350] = 1.38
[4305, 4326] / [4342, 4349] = 1.18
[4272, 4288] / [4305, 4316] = 0.84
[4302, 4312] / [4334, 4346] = 1.49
